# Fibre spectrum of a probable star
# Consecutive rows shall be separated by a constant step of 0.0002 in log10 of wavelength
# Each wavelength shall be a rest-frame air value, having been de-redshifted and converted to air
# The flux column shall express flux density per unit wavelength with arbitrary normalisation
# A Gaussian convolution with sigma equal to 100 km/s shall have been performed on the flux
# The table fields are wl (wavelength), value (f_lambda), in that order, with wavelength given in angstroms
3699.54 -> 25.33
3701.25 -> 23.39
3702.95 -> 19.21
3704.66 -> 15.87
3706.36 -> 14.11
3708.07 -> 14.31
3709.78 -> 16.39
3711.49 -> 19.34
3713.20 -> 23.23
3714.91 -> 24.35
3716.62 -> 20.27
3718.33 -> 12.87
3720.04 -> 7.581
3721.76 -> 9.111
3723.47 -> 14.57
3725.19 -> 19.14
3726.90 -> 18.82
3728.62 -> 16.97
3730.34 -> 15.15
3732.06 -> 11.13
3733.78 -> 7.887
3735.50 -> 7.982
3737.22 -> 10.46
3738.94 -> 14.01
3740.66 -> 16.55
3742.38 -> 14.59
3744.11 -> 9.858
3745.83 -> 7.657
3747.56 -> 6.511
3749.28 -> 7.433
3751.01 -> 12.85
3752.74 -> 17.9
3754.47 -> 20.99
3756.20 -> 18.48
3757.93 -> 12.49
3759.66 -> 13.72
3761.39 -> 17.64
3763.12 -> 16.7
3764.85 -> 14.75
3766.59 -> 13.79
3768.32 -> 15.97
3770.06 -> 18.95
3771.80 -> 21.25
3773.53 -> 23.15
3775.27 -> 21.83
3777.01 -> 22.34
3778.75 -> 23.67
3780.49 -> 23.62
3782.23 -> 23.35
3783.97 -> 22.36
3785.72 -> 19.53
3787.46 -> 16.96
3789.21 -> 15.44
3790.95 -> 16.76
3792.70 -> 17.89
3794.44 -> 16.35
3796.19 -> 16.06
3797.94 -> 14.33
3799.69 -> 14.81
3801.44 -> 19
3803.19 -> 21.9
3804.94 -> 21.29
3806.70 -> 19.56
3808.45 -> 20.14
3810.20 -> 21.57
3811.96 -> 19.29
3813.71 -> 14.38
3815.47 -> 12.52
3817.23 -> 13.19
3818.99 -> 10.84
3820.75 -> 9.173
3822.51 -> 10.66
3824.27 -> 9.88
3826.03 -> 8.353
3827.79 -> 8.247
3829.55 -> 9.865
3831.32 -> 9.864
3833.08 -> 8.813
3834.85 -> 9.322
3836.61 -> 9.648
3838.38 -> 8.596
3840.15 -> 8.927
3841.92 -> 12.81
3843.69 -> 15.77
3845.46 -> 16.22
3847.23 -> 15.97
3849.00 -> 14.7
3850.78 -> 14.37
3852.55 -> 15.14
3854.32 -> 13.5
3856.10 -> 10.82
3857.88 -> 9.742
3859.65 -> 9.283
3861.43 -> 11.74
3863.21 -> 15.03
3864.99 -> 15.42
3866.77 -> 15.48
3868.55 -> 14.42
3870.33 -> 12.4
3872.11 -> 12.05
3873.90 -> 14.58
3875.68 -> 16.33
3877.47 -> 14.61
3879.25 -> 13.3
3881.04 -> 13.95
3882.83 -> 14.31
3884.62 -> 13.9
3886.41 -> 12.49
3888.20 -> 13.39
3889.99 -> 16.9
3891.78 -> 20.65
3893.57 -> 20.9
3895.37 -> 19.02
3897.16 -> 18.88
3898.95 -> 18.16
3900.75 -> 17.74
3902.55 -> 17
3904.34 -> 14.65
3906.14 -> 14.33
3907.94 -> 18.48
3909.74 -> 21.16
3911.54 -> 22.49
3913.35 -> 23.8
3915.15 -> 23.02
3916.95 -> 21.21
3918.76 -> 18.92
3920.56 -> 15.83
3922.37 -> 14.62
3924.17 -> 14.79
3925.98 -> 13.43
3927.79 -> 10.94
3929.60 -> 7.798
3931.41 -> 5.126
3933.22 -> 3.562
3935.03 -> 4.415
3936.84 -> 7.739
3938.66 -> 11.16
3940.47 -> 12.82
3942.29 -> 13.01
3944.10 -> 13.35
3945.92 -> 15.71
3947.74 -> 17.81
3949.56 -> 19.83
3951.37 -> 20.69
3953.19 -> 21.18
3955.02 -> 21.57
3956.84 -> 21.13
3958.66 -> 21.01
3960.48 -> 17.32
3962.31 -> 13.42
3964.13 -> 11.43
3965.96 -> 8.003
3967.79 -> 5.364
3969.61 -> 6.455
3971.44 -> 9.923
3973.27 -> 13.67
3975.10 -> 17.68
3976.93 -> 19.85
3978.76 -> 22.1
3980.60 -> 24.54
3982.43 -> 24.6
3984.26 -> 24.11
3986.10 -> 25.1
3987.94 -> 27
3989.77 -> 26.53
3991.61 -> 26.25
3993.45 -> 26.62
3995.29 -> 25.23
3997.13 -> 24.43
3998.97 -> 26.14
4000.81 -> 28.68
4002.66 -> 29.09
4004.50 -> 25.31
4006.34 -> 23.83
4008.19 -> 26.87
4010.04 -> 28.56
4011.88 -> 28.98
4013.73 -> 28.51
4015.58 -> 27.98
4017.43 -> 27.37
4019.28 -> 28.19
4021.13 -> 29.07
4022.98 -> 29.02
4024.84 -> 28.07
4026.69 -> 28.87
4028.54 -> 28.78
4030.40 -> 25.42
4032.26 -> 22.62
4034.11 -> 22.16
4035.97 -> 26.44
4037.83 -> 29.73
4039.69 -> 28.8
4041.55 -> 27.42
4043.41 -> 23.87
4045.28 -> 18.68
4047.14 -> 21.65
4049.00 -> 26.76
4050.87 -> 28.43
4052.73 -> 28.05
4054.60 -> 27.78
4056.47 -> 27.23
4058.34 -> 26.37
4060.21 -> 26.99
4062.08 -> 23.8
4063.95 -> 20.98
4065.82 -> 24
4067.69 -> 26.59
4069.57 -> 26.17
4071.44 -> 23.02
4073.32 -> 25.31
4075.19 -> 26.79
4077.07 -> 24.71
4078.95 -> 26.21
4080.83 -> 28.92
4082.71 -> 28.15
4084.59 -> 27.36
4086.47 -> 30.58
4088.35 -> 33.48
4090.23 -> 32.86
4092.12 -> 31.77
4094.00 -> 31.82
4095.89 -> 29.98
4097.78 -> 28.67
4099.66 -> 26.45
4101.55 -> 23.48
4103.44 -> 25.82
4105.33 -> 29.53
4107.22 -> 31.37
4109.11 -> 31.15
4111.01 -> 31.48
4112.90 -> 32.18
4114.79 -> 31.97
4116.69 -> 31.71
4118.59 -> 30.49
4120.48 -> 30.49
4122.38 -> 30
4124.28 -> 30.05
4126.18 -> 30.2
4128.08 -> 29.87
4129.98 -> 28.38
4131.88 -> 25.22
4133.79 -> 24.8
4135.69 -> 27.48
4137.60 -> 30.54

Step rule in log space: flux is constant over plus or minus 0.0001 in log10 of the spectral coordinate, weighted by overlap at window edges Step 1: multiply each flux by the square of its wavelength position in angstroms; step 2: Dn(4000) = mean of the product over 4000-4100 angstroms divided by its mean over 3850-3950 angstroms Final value 1.99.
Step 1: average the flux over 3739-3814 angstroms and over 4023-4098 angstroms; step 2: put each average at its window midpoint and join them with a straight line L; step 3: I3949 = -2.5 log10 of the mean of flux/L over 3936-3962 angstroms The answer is 0.36 mag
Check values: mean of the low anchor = 17.3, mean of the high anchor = 26.9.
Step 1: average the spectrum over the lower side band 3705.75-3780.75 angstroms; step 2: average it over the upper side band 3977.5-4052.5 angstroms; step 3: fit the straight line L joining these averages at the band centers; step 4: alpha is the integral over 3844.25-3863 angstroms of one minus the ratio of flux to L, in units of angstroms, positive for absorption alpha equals 6.3 angstroms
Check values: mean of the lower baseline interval 15.6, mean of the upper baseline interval 26.3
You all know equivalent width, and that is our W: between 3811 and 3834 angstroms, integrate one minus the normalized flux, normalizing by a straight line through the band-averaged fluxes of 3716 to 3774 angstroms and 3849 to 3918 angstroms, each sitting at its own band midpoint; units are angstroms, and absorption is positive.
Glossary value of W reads 6.0 angstroms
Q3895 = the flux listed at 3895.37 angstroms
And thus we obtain 19.02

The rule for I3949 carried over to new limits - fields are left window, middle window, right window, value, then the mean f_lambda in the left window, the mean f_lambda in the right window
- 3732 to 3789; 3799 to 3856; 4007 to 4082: 0.322 mag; 16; 26.4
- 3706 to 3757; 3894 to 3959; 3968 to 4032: 0.331 mag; 14.3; 24.6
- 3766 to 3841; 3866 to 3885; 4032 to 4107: 0.313 mag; 15.9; 26.8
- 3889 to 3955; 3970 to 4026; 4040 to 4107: -0.159 mag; 15.9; 26.9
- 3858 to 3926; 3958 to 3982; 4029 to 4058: 0.389 mag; 16.3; 25.7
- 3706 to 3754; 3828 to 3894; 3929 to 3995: 0.162 mag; 14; 16.5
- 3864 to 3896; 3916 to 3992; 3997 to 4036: 0.343 mag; 15.2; 27.1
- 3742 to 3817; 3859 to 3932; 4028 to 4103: 0.316 mag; 17.2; 26.7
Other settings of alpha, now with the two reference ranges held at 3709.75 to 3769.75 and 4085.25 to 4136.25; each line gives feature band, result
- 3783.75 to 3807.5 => -1.6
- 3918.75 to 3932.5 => 6.2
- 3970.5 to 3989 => 2.6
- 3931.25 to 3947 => 8.8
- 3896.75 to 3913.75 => 2.2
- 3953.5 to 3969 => 5.6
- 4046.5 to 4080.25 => 2.5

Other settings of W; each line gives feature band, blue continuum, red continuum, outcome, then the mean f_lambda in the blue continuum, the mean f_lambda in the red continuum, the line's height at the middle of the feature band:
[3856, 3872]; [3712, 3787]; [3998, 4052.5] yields 6.06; 16.1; 26.7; 20.5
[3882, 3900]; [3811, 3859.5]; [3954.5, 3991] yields -3.09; 11.9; 18.1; 14.4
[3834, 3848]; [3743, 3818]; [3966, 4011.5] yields 4.90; 17.2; 22.2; 18.6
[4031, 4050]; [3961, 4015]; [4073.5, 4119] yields 0.43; 21.7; 29.4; 25.4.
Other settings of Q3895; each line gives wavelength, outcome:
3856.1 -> 10.82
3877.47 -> 14.61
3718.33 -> 12.87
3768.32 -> 15.97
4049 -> 26.76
